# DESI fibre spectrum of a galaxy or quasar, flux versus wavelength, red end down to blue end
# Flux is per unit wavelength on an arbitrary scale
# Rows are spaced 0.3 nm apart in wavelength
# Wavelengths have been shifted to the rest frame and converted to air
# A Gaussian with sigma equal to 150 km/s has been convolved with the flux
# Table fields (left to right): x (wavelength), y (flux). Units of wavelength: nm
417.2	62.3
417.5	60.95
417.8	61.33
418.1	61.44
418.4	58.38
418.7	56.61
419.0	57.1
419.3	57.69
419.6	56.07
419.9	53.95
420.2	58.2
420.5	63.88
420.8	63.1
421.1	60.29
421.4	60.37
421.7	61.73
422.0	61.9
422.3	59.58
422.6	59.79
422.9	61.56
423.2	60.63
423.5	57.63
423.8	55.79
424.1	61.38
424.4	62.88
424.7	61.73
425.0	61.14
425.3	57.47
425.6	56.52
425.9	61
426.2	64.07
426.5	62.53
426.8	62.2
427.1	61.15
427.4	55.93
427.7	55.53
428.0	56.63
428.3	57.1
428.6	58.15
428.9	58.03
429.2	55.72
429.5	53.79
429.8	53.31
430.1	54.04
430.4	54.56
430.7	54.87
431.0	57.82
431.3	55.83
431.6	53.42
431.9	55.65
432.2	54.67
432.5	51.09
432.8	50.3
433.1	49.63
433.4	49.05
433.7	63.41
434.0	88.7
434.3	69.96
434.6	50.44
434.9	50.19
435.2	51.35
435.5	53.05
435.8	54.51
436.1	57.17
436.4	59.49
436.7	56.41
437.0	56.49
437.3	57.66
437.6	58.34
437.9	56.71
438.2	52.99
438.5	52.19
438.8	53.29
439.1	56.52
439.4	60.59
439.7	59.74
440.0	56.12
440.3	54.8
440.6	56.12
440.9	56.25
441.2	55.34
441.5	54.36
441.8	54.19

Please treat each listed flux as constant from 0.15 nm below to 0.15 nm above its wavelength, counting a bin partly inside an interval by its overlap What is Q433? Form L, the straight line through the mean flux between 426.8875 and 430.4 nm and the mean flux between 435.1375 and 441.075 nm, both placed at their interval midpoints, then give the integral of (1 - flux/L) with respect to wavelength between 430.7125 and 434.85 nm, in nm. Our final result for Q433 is -0.09 nm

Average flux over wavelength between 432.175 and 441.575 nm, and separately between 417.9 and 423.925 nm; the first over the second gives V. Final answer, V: 1.0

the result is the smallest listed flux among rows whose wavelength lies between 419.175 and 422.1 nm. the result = 53.95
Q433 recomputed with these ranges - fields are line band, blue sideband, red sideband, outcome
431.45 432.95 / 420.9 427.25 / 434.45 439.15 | 0.10 nm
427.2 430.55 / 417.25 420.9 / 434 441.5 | 0.12 nm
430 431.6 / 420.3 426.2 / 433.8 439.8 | 0.10 nm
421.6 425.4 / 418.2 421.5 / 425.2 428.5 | -0.09 nm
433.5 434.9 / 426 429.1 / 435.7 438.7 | -0.21 nm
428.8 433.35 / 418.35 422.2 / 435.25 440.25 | 0.26 nm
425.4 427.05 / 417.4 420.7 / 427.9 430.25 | -0.13 nm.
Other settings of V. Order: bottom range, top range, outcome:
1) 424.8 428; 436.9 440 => 0.95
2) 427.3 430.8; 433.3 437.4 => 1.05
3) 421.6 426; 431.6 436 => 0.94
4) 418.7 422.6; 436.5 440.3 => 0.95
